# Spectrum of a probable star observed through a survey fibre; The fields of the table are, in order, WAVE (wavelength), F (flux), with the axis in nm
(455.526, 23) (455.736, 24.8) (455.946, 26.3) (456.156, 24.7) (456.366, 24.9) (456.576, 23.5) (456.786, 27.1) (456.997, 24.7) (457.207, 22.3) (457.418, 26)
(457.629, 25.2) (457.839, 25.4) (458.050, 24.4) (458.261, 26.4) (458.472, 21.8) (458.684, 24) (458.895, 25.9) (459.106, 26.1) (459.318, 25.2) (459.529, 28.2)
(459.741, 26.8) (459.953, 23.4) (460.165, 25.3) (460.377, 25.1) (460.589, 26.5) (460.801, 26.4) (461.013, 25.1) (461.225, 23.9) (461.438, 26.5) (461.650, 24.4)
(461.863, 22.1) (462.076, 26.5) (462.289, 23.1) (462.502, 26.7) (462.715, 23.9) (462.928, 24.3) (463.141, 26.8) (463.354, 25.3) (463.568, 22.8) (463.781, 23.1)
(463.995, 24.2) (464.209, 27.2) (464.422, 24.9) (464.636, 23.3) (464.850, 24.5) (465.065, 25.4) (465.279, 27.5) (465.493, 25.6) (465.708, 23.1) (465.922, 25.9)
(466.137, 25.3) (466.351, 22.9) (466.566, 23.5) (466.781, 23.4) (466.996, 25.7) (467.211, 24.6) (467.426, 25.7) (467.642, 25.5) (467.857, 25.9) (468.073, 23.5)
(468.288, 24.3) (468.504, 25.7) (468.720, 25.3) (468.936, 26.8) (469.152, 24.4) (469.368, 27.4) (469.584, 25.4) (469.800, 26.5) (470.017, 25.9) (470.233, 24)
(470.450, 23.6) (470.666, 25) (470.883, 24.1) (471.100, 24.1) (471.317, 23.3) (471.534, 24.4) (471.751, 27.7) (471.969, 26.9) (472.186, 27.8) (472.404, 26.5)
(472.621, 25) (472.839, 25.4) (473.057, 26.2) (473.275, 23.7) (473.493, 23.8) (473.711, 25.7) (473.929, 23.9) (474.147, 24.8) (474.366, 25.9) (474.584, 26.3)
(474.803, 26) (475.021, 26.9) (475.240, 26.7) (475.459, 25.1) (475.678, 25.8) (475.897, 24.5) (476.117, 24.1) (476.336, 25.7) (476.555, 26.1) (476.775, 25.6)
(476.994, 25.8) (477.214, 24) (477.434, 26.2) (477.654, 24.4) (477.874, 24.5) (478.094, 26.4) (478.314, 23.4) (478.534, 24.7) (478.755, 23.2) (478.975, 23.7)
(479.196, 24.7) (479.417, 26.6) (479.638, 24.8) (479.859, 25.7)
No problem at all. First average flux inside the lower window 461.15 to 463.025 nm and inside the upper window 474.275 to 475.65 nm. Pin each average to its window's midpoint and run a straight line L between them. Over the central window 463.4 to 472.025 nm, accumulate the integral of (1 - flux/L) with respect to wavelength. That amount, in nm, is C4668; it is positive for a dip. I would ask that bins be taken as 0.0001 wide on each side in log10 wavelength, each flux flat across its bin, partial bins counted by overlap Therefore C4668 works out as 0.11 nm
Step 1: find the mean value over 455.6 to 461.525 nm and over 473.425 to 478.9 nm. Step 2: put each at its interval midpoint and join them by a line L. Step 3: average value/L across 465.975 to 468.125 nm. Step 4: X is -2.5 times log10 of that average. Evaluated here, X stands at 0.02 mag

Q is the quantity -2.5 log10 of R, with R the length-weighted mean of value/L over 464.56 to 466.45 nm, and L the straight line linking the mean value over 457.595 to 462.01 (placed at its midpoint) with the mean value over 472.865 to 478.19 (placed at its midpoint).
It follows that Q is 0.015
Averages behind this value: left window 25.2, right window 25.3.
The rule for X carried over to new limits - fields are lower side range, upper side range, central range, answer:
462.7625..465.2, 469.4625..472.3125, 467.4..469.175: -0.01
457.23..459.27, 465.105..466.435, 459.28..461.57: -0.03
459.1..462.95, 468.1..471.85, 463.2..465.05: 0.03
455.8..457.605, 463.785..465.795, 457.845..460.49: -0.01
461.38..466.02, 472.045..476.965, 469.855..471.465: 0.04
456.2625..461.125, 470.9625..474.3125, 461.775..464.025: 0.03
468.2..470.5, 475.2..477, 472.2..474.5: 0.01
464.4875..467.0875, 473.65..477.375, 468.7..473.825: -0.01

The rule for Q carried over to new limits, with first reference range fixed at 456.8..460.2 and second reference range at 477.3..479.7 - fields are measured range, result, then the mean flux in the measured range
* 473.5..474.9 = -0.02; 25.3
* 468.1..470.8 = -0.02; 25.3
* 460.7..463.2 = 0.00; 24.9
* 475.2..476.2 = -0.01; 25.1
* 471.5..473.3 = -0.05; 26.1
